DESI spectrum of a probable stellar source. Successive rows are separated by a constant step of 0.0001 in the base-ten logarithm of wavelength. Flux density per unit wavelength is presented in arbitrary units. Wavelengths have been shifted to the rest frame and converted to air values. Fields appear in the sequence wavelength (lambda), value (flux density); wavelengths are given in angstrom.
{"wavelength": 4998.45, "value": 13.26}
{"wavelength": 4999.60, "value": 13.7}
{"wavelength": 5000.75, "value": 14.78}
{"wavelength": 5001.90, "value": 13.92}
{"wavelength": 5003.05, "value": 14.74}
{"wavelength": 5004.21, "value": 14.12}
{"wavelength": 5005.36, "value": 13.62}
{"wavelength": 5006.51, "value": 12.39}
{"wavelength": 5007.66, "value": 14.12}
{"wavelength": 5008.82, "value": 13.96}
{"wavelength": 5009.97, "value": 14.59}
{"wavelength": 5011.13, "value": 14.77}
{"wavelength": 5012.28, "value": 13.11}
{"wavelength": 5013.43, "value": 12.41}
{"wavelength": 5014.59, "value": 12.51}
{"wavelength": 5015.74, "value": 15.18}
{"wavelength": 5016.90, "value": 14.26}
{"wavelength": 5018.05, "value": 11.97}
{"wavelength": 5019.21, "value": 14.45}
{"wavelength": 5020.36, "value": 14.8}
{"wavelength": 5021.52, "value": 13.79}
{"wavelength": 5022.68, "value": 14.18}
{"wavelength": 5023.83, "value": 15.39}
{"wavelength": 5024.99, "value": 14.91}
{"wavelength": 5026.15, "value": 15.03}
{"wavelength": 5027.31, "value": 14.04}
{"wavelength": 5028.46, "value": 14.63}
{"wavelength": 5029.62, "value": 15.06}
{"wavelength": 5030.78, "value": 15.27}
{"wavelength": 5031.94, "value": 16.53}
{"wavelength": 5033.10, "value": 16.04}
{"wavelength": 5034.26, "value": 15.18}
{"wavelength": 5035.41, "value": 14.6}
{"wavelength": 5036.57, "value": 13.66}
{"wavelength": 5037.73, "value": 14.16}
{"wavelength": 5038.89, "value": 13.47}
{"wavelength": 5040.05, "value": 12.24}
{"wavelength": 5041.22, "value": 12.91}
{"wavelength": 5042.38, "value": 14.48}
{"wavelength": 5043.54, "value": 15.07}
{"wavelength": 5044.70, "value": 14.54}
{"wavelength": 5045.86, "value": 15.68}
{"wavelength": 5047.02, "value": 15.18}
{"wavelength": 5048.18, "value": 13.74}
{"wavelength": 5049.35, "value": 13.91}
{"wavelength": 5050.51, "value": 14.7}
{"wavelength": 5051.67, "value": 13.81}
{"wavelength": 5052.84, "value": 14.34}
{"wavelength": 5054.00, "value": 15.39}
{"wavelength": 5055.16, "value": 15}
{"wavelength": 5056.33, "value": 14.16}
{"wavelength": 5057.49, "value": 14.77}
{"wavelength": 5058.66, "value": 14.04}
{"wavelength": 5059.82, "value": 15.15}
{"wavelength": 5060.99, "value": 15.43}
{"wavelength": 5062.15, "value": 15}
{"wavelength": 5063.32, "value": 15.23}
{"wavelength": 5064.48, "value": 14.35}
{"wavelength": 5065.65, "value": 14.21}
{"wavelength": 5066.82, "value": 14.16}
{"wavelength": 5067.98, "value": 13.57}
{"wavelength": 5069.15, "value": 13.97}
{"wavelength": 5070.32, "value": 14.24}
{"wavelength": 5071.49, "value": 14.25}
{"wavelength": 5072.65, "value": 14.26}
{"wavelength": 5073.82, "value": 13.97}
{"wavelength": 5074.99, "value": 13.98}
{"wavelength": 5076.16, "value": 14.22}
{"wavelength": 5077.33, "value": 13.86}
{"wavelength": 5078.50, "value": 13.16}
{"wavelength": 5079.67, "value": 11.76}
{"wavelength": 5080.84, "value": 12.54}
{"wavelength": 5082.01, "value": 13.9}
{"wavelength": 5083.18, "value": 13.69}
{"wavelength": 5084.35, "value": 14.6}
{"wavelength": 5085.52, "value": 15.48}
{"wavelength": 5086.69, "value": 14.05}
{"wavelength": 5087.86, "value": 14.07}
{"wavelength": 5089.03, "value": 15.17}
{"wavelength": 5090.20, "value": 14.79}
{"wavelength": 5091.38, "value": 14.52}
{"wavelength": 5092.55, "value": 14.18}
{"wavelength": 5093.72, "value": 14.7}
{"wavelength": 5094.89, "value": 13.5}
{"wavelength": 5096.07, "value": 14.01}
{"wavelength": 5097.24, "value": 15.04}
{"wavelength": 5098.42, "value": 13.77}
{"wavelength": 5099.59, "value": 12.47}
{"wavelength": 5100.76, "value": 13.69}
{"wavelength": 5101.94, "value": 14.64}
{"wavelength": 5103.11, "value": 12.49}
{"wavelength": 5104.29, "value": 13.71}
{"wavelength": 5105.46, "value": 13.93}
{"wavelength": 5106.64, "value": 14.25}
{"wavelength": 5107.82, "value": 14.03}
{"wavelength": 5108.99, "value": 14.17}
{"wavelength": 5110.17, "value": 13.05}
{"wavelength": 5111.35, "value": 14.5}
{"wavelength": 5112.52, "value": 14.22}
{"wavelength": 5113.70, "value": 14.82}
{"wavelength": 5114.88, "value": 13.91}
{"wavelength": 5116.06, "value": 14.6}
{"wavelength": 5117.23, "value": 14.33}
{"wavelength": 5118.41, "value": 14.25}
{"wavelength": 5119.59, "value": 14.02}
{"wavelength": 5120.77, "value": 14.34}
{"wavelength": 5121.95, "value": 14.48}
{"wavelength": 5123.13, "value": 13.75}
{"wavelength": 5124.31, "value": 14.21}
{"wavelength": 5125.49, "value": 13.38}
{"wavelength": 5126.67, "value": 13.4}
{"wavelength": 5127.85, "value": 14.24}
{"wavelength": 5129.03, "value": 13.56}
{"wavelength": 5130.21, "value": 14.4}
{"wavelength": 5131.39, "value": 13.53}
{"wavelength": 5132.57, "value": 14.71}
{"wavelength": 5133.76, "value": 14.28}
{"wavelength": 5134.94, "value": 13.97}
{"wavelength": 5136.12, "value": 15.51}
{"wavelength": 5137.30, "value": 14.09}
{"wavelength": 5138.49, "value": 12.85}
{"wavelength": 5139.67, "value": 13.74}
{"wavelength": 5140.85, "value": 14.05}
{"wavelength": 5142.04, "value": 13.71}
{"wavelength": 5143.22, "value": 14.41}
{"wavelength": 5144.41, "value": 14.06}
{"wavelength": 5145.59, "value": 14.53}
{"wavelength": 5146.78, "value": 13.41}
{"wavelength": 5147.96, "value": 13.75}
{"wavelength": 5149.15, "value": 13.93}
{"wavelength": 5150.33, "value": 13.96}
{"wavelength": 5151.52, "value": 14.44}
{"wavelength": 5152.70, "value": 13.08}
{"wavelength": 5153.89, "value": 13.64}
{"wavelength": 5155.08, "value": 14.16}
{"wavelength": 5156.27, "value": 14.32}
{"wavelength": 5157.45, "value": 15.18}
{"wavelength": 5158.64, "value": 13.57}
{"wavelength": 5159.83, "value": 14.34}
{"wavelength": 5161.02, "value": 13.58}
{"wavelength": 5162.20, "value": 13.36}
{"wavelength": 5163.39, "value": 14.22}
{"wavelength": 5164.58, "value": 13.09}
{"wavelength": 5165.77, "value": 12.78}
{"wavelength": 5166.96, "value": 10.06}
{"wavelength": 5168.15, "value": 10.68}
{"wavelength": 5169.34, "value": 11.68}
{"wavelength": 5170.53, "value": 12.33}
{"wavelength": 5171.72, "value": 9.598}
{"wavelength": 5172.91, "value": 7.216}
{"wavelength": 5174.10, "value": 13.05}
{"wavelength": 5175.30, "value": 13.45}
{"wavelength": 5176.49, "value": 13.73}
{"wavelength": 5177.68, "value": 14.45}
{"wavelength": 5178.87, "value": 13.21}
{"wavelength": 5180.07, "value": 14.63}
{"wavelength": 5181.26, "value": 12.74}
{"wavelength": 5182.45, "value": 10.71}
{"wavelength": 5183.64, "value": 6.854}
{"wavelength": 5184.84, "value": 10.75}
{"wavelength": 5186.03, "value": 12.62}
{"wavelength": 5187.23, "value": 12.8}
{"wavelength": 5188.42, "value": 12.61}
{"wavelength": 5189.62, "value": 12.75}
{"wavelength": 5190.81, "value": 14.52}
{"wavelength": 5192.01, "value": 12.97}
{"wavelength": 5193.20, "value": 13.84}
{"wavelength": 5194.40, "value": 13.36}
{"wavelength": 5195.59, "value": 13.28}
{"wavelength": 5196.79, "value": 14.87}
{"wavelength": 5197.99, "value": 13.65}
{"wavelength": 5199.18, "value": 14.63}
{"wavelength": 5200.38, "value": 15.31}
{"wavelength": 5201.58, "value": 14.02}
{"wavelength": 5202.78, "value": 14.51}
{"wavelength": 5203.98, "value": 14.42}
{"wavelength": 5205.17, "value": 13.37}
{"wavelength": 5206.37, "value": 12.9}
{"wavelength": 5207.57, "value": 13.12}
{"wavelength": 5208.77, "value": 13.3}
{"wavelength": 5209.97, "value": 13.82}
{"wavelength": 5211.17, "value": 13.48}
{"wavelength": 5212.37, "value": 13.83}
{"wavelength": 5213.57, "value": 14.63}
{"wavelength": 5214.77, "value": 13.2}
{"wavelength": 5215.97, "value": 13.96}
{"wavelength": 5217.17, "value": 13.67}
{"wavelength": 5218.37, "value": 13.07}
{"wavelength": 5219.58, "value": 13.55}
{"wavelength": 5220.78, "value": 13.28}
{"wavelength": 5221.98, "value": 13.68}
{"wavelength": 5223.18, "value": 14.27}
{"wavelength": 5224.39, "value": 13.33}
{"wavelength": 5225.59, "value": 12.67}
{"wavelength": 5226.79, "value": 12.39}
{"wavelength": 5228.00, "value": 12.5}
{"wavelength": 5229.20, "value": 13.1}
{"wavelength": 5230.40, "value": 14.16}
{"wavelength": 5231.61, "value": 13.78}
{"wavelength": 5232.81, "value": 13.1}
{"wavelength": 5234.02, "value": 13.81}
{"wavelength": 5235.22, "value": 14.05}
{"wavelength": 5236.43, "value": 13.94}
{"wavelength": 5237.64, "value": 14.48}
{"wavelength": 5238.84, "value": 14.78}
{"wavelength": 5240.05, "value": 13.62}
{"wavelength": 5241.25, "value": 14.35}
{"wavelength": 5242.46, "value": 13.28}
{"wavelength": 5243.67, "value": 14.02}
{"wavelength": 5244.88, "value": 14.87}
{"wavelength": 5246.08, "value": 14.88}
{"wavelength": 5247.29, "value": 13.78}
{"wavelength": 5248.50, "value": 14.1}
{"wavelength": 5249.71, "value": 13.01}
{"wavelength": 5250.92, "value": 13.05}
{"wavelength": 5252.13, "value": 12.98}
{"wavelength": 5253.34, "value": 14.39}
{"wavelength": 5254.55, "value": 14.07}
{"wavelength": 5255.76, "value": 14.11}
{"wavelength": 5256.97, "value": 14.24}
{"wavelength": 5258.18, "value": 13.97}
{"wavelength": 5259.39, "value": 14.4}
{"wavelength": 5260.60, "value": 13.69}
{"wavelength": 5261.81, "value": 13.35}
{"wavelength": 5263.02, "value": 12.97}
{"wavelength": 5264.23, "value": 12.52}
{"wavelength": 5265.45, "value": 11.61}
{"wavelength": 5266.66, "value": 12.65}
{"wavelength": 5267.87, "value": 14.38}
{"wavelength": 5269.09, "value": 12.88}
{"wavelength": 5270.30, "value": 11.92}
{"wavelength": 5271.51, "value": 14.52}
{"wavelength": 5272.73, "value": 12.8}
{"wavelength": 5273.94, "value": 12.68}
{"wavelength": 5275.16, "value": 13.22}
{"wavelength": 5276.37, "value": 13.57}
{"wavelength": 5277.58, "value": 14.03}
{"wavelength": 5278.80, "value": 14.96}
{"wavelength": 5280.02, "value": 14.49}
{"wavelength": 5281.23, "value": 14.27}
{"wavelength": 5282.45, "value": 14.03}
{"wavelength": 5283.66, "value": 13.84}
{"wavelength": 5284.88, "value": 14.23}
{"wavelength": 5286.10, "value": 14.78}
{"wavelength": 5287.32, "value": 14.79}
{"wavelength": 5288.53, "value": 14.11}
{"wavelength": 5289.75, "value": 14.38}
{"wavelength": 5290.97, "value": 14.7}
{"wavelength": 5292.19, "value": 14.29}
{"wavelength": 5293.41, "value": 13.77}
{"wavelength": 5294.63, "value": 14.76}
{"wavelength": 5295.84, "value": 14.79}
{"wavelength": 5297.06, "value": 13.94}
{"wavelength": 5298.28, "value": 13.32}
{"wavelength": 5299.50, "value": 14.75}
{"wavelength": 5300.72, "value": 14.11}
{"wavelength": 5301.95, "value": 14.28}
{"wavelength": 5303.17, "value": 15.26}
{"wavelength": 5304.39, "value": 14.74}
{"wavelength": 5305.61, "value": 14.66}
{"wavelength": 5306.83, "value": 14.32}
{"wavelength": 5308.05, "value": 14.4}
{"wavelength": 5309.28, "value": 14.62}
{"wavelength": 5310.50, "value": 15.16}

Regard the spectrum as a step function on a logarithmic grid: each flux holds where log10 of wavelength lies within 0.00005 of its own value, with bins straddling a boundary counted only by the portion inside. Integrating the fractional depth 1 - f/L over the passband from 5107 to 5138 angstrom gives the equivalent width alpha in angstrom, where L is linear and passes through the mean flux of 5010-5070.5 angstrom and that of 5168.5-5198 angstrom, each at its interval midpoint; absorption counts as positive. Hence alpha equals -2.0 angstrom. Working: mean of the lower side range 14.4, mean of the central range 14.1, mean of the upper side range 12.4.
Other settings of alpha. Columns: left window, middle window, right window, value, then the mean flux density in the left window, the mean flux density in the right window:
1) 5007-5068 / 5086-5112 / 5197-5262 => 0.3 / 14.4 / 13.8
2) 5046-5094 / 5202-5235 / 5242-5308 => 1.2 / 14.3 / 13.9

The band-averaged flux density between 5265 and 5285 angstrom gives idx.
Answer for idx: 13.5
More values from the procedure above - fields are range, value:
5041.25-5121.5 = 14.2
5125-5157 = 14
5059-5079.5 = 14.2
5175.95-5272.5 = 13.5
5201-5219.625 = 13.7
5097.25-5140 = 14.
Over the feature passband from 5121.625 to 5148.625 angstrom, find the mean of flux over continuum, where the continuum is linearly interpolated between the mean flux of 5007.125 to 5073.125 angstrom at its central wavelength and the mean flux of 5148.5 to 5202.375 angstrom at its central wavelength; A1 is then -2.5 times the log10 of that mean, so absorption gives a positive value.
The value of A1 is -0.05 mag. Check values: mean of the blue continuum 14.4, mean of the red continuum 13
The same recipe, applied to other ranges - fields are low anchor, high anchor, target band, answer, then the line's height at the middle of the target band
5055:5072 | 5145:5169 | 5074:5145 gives -0.002 mag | 14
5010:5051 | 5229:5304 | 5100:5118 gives 0.014 mag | 14.2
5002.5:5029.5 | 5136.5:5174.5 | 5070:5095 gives -0.033 mag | 13.6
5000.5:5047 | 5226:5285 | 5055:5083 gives 0.003 mag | 14.2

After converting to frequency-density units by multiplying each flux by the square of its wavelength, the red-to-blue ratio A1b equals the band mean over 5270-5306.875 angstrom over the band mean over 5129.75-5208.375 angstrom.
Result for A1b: 1.12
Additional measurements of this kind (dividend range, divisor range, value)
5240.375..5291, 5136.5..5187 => 1.11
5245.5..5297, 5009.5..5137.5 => 1.05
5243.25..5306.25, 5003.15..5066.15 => 1.06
